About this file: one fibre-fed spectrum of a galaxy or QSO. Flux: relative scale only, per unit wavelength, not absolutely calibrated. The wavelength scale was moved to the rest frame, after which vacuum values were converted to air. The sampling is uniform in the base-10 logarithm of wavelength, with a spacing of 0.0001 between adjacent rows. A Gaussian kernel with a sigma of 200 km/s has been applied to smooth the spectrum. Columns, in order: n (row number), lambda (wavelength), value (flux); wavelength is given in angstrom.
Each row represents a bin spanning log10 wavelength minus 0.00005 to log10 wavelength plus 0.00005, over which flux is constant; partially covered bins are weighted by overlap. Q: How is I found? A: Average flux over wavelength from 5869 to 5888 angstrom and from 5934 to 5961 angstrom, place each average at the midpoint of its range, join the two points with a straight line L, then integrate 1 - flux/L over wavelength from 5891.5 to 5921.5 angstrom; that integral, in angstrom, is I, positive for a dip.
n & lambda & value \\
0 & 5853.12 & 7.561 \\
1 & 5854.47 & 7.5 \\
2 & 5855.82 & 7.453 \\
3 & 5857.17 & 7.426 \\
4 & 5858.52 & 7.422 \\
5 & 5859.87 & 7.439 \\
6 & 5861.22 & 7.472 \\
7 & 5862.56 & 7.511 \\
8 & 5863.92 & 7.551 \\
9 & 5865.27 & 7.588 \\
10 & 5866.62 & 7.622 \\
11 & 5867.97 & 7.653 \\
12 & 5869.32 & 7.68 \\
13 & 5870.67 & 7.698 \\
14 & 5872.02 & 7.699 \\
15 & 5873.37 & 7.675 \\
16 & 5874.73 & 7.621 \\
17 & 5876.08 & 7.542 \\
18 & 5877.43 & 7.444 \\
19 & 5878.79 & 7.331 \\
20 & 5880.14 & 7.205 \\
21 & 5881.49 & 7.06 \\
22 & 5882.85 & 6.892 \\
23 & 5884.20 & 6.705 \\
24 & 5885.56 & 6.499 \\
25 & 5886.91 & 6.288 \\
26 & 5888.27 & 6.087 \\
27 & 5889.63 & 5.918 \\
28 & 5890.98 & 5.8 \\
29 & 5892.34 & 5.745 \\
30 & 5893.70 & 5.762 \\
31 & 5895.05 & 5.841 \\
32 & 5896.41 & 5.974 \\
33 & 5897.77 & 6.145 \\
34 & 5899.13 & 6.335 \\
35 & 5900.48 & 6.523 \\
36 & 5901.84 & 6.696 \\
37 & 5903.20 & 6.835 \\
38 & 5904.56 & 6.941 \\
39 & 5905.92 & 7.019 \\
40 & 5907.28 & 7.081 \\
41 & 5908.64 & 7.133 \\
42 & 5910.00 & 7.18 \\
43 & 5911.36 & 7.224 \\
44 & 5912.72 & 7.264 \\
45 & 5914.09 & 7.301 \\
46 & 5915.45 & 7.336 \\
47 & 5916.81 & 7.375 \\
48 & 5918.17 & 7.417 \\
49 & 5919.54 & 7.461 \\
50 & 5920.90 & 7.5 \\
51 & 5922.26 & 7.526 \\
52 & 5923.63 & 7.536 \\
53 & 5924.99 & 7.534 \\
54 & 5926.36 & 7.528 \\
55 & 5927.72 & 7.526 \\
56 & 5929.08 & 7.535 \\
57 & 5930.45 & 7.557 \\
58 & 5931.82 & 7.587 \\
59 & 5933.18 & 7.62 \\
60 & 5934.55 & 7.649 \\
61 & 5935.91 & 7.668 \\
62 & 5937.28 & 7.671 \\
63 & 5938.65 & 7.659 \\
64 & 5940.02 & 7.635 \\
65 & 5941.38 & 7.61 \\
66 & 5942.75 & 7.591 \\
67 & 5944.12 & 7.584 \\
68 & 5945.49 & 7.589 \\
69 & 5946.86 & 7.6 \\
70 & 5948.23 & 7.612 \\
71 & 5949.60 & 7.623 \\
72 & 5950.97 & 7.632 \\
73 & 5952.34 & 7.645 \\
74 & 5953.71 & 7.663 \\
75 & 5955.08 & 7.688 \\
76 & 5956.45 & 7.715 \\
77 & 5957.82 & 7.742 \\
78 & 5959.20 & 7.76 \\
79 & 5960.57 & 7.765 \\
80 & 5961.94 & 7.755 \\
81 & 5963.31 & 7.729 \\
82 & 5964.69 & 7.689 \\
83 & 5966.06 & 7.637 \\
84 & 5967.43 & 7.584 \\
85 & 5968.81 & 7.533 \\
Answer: 2.3 angstrom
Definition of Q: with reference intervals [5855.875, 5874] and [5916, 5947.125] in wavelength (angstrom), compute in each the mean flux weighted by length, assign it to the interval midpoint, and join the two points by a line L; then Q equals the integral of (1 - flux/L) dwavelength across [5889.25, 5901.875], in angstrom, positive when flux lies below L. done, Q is 2.5 angstrom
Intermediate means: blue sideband 7.57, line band 6.05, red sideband 7.56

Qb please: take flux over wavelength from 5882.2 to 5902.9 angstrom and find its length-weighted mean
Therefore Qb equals 6.23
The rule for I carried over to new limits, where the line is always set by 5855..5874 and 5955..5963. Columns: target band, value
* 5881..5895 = 2.51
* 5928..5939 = 0.12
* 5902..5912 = 0.79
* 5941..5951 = 0.15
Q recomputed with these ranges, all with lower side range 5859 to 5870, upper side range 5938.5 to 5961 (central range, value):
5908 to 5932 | 0.7 angstrom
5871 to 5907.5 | 4.3 angstrom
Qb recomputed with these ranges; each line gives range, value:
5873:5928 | 6.91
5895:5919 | 6.9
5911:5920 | 7.33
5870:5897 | 6.74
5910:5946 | 7.51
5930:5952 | 7.62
